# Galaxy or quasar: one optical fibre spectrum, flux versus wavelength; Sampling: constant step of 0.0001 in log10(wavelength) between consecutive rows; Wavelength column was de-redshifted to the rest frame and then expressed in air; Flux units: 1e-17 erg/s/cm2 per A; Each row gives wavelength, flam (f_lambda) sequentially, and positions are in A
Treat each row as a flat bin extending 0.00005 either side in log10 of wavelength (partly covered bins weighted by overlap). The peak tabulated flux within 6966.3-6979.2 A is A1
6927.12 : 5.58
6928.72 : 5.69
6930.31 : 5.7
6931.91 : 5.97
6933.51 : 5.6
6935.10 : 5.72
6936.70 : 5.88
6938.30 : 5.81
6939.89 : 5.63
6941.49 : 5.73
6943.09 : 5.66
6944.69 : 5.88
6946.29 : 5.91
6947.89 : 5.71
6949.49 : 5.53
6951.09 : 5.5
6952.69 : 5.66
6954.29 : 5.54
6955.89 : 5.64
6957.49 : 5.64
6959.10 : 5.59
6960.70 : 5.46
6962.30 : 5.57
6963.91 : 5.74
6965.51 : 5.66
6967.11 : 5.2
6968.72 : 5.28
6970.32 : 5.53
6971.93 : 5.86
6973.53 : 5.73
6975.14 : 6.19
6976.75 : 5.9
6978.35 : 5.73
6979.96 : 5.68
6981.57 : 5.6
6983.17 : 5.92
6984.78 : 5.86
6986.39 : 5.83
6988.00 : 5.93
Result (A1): 6.19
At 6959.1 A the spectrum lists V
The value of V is 5.59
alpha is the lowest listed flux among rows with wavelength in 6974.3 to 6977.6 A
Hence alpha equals 5.9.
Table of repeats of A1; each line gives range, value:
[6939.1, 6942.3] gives 5.73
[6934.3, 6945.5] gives 5.88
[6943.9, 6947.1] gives 5.91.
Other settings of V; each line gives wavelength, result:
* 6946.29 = 5.91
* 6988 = 5.93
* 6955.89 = 5.64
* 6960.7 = 5.46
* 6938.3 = 5.81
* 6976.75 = 5.9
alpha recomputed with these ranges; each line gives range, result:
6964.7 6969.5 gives 5.2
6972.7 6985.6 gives 5.6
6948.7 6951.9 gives 5.5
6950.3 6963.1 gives 5.46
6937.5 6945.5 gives 5.63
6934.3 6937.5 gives 5.72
